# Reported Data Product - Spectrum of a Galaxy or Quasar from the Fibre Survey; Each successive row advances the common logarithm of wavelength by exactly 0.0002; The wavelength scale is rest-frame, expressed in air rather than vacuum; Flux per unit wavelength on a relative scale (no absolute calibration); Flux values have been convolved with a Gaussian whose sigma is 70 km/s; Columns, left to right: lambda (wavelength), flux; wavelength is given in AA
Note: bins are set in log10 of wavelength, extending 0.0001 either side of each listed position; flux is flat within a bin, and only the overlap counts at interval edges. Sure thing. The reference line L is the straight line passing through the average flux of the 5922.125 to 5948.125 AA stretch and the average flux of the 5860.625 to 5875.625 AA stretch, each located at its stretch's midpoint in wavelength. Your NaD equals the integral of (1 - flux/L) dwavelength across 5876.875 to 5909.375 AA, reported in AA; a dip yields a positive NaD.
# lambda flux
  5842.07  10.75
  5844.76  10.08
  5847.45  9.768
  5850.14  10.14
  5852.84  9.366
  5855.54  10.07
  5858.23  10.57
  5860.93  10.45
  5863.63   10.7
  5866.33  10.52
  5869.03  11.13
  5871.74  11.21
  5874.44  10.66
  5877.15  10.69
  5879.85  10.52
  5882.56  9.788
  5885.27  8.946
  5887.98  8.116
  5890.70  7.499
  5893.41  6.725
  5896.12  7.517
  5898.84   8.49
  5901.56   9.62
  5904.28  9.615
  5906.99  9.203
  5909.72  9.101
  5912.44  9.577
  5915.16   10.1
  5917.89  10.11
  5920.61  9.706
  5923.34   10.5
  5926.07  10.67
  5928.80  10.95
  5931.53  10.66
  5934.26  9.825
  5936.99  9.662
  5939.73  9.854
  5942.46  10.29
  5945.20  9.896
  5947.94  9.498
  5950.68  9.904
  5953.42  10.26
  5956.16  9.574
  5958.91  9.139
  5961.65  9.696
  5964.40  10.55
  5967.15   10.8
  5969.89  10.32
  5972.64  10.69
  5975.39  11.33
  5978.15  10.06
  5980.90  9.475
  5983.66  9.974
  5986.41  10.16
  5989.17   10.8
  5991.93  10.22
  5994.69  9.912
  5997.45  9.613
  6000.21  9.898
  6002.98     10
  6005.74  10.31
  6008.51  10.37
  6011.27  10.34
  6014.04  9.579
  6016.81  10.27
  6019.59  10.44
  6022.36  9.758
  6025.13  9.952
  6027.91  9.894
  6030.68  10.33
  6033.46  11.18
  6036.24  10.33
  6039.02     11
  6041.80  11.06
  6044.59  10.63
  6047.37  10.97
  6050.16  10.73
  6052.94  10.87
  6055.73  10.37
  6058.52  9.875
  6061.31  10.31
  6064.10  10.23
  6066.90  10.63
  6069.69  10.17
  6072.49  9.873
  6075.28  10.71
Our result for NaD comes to 5.4 AA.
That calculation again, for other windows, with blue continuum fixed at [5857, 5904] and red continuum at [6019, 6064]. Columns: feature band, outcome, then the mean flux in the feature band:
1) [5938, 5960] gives 0.35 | 9.8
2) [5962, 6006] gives -0.36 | 10.2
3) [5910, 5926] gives -0.32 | 9.99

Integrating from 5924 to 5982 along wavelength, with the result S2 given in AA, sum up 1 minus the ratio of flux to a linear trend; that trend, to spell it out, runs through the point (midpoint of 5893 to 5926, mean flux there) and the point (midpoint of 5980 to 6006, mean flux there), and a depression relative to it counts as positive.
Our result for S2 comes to -2.8 AA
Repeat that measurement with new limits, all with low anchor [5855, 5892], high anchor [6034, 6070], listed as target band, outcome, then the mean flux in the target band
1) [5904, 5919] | 0.8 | 9.61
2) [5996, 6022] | 0.9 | 10.1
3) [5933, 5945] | 0.4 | 9.91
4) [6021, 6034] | 0.4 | 10.2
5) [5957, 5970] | 0.3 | 10.1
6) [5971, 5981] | -0.1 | 10.5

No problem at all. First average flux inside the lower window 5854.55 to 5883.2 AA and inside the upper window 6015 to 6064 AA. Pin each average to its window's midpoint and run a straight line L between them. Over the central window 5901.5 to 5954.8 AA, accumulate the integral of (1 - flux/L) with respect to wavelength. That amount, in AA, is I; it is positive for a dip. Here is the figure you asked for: 3.0 AA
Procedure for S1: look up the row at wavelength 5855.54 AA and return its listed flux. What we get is 10.07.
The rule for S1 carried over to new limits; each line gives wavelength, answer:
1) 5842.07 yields 10.75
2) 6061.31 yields 10.31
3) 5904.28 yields 9.615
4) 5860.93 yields 10.45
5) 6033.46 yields 11.18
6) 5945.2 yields 9.896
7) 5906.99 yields 9.203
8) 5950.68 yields 9.904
